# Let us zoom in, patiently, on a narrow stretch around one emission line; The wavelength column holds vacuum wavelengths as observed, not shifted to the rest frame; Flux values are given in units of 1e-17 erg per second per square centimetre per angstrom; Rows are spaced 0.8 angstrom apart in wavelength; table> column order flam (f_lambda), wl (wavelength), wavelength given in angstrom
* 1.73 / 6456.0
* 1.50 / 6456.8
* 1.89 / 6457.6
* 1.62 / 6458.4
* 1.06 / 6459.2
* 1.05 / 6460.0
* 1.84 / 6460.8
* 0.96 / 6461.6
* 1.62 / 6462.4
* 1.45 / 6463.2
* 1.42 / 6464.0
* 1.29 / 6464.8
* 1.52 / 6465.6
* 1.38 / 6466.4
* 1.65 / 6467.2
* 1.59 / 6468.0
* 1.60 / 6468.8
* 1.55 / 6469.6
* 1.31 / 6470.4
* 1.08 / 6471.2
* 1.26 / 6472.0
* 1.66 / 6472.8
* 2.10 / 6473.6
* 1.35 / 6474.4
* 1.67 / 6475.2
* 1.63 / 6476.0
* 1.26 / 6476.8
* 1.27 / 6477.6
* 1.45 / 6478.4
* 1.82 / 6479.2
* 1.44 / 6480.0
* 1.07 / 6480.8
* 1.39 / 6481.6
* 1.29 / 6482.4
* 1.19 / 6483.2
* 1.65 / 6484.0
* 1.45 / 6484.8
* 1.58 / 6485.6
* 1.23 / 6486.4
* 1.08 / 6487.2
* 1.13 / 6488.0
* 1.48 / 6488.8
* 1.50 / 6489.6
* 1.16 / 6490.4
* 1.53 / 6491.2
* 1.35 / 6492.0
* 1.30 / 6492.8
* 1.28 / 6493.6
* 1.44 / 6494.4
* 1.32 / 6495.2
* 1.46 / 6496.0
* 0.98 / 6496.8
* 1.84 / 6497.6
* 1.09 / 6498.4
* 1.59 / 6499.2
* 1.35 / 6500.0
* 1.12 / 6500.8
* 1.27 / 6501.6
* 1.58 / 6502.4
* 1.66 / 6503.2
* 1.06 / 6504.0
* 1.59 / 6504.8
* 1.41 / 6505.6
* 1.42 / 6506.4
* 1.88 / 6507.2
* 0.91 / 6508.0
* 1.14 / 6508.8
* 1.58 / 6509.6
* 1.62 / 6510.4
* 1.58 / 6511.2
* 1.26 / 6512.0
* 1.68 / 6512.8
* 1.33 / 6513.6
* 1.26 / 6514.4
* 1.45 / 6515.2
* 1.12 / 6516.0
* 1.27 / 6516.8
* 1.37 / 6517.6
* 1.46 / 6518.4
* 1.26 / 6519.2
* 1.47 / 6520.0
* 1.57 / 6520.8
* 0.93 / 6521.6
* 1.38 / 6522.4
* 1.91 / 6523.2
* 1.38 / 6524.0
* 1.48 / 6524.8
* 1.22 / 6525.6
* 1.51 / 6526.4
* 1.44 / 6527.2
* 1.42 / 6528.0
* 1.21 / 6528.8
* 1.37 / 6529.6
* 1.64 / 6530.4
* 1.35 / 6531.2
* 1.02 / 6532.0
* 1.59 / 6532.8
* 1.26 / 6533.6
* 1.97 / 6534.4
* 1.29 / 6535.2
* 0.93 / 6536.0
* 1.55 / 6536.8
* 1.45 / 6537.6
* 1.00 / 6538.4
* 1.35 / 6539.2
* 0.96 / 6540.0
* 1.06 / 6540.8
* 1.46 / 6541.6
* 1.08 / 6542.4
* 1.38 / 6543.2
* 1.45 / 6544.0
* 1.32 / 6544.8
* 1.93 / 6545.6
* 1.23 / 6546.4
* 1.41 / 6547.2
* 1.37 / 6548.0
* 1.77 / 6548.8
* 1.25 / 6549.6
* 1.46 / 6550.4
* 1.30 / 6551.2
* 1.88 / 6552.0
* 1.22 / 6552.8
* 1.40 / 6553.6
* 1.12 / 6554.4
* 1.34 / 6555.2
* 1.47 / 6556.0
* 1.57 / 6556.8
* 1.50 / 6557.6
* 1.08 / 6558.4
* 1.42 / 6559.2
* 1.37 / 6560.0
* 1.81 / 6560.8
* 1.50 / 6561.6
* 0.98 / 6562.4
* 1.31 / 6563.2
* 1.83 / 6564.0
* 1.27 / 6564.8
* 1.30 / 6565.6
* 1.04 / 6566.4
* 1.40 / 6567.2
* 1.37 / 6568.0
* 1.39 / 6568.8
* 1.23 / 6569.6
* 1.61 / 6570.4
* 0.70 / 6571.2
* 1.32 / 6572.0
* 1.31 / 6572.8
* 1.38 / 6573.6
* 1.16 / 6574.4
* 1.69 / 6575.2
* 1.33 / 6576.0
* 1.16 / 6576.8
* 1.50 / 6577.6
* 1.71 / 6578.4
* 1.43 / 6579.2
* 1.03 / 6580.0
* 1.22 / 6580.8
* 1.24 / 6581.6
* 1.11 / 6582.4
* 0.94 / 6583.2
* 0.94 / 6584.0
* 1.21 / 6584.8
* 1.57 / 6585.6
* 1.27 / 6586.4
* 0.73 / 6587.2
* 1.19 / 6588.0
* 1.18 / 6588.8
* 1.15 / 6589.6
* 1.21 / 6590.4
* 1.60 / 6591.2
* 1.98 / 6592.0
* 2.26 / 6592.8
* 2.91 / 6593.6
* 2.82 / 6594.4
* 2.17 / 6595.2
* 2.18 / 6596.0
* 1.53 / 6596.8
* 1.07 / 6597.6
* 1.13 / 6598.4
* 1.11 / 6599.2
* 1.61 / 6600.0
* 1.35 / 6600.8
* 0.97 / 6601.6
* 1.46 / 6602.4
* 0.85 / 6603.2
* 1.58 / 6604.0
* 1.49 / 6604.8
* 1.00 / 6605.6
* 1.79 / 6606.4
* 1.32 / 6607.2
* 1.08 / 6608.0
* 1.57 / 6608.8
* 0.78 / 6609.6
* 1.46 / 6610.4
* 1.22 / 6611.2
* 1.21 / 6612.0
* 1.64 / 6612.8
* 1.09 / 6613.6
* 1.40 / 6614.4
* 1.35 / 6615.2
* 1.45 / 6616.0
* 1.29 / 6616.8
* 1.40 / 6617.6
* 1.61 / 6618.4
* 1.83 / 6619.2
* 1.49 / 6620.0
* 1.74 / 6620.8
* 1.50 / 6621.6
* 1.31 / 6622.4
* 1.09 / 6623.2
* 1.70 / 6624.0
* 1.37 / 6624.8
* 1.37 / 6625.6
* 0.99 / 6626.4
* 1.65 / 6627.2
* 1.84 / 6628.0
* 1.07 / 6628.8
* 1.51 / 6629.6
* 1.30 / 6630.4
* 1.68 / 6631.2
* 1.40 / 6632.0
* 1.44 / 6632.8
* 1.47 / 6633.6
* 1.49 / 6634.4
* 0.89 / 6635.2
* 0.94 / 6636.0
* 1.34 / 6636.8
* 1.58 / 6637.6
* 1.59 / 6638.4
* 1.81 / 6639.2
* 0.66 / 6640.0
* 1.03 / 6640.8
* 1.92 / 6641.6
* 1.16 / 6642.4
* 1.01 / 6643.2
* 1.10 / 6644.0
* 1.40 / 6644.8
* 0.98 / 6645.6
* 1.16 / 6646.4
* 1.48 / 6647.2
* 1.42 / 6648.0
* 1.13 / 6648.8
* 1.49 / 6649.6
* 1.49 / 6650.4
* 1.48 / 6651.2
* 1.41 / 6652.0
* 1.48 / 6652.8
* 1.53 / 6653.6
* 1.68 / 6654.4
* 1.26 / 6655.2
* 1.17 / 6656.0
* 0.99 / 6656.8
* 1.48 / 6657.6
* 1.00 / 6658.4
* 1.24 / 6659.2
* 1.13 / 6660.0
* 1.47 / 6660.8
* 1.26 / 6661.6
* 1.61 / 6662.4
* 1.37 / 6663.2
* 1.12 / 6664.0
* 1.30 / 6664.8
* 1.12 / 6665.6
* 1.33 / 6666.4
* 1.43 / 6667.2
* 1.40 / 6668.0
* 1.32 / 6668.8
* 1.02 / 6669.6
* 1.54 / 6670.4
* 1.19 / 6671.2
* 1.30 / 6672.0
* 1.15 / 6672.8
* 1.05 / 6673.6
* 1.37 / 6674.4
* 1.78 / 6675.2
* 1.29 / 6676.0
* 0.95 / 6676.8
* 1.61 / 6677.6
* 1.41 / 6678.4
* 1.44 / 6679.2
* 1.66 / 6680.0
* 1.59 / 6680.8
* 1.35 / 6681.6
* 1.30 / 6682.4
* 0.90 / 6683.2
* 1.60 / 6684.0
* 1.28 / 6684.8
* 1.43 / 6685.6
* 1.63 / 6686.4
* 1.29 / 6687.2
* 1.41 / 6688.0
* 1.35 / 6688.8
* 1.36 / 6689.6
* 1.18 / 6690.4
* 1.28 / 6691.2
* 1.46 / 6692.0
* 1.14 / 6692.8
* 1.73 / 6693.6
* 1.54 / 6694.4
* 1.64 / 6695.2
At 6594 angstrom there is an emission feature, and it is Hgamma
